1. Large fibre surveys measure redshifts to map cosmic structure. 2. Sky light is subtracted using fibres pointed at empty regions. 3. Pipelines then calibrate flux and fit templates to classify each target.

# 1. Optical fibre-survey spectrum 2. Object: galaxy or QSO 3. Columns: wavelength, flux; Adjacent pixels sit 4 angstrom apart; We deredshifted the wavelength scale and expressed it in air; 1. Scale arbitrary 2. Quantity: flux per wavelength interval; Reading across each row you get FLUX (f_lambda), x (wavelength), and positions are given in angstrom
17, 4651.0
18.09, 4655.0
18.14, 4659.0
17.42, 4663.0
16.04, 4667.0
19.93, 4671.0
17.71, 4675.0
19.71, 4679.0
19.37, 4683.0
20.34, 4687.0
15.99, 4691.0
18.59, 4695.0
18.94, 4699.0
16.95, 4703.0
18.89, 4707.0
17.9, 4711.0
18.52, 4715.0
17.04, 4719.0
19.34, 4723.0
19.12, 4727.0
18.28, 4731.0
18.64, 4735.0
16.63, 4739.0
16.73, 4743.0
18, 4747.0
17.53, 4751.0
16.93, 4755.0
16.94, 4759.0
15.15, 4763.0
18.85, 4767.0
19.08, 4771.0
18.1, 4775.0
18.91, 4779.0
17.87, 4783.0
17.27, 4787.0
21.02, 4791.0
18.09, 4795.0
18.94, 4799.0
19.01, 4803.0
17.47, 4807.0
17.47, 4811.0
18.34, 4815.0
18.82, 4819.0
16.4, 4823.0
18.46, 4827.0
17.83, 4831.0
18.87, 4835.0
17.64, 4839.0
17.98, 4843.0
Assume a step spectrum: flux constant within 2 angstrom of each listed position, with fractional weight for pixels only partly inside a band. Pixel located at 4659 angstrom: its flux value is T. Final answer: 18.14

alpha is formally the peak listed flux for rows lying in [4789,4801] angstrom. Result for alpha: 21.02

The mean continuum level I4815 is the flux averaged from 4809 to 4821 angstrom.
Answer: 18.2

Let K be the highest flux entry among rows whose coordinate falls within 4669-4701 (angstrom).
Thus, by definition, 20.34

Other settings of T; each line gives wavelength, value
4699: 18.94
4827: 18.46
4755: 16.93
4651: 17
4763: 15.15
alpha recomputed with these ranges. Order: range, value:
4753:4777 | 19.08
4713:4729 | 19.34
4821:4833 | 18.46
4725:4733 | 19.12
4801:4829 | 19.01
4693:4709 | 18.94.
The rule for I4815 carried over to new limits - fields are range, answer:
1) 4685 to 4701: 18.5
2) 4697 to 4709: 18.3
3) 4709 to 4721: 17.8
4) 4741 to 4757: 17.3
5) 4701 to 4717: 18.1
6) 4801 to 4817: 18.1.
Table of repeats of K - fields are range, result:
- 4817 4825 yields 18.82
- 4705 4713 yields 18.89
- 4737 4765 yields 18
